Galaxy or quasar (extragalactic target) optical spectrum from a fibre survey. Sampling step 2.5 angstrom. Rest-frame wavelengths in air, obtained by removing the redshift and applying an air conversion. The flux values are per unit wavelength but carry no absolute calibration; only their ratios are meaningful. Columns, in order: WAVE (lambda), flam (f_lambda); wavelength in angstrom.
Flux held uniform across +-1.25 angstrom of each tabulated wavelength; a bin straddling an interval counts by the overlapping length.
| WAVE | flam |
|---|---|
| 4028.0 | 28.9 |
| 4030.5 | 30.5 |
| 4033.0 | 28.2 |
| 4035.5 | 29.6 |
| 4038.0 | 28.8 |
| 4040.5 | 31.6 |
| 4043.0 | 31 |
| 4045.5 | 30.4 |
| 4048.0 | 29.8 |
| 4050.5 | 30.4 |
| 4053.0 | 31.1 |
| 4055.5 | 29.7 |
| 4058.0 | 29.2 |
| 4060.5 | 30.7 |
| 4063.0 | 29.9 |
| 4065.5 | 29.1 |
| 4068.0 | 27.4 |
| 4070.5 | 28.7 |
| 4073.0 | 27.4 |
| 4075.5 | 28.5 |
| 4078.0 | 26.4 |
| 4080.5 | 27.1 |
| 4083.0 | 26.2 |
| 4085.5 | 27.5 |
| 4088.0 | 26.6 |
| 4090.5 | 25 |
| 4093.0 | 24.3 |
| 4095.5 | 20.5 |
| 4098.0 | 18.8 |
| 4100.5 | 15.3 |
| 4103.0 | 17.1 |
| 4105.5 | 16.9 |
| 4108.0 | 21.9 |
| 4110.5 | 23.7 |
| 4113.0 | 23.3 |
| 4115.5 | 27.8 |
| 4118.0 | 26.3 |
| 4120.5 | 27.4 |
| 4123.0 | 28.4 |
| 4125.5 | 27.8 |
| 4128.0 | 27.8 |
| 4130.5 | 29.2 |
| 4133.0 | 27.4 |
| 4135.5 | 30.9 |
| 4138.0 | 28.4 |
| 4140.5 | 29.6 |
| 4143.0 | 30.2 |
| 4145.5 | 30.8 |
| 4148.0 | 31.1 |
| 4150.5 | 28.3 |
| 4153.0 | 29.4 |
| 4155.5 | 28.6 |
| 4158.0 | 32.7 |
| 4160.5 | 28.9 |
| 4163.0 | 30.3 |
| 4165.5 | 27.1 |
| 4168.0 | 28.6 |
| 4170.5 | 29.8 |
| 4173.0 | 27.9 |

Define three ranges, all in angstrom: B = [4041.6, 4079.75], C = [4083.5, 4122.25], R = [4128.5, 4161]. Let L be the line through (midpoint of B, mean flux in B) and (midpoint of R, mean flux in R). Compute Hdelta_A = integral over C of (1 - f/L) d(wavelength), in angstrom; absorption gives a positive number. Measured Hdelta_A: 8.5 angstrom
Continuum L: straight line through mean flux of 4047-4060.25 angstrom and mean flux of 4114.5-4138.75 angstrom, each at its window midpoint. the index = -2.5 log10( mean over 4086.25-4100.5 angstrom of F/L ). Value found 0.28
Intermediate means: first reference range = 30.1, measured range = 22.5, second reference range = 28.1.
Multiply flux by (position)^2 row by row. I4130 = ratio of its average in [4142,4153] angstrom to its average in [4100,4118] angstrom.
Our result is 1.42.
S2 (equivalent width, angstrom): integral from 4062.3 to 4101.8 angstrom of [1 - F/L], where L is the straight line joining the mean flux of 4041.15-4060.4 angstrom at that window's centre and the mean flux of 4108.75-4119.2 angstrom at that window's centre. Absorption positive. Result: 3.3 angstrom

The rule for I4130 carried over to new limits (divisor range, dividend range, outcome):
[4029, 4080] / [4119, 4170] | 1.04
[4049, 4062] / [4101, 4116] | 0.72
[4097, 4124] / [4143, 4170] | 1.35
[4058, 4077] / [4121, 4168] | 1.05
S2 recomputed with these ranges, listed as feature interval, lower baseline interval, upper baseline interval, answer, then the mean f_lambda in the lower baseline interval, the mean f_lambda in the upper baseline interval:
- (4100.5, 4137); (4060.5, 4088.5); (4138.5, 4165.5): 4.9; 27.9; 29.8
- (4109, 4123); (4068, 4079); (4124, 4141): 1.3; 27.7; 28.7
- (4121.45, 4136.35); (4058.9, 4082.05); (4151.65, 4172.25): 0.3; 28.3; 29.4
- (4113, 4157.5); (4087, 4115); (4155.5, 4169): -4.9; 21.3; 29.5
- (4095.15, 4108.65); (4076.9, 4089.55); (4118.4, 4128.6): 4.5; 26.7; 27.7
